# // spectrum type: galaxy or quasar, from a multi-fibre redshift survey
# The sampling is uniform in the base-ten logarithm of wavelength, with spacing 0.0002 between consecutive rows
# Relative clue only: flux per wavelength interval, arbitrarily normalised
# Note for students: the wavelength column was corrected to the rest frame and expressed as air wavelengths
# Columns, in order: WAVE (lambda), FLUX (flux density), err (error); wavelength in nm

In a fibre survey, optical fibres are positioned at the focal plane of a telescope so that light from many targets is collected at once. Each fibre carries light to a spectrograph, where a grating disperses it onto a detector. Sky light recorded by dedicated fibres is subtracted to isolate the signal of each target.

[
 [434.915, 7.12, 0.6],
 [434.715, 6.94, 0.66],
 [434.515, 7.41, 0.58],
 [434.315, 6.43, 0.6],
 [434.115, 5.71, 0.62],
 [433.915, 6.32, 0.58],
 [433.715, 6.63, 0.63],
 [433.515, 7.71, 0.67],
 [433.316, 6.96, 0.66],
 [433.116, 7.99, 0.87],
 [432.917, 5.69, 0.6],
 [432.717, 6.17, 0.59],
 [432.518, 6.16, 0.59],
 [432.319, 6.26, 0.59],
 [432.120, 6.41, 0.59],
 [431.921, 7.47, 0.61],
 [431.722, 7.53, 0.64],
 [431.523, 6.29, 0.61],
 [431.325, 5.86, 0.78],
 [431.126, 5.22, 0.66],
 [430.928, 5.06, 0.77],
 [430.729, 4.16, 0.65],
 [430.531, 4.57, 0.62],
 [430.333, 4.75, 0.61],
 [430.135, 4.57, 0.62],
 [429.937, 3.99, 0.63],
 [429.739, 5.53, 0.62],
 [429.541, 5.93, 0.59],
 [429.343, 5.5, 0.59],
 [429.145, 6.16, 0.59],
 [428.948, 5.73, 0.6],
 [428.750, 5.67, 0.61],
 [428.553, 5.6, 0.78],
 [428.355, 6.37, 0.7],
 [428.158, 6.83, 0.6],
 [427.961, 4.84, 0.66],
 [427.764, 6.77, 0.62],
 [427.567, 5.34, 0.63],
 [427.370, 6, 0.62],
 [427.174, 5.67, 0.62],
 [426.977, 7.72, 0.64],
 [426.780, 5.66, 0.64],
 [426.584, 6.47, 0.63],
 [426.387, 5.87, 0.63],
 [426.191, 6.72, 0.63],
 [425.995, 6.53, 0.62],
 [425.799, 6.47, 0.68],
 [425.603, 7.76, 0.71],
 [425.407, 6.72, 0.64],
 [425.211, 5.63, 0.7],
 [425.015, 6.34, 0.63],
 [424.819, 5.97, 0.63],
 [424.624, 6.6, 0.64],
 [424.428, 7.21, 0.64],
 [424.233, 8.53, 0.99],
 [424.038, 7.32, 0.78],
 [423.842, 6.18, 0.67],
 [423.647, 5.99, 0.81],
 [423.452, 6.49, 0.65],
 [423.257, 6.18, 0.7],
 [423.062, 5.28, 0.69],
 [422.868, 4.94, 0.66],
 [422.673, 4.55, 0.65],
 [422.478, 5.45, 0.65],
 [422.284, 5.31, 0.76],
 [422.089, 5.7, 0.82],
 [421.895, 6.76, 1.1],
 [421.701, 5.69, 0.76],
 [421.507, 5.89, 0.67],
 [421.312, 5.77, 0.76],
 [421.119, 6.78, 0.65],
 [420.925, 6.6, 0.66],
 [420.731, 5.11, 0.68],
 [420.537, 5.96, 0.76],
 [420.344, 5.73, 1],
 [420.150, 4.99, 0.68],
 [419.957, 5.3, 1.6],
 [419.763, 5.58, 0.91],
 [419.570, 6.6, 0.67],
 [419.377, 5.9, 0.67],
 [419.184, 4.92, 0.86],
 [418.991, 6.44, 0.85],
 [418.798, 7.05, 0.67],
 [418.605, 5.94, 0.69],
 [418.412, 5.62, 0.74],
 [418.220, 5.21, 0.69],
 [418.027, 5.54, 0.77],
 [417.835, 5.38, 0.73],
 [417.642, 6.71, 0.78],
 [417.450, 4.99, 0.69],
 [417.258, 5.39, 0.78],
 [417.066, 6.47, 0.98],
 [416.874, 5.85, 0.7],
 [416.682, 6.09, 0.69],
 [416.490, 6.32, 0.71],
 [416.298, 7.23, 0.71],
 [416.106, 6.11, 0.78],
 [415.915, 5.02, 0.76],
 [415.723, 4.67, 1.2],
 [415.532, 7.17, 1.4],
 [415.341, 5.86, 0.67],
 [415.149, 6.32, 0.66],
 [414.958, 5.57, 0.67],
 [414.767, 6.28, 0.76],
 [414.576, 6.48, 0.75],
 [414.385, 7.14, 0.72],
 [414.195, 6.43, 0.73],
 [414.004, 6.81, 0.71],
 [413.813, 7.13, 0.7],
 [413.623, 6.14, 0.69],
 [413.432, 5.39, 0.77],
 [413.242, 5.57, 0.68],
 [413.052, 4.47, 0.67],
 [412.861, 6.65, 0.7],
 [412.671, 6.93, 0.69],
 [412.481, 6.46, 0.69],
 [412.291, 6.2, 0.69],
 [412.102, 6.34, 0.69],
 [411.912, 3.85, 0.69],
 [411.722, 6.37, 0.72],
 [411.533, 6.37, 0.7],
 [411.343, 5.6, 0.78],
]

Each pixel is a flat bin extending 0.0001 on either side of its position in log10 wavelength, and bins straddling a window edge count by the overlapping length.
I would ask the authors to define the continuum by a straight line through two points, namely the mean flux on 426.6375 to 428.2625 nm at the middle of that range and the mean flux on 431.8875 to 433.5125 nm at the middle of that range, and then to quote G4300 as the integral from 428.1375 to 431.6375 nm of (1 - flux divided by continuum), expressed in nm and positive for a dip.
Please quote 0.53 nm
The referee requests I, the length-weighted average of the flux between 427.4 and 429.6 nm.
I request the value 5.89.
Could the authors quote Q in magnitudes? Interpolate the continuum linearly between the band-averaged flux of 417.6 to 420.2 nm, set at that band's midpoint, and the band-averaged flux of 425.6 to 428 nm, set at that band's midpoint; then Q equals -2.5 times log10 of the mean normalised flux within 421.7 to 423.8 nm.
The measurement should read 0.064 mag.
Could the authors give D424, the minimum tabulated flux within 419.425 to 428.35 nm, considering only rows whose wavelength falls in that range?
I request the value 4.55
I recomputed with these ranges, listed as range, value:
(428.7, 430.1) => 5.45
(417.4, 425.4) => 5.97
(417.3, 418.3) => 5.56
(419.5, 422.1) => 5.89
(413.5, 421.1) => 6.01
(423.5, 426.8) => 6.61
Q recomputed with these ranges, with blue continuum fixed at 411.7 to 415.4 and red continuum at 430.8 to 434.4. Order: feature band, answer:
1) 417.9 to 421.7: 0.069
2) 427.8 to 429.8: 0.091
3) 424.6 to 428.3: 0.002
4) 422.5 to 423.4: 0.178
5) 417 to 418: 0.078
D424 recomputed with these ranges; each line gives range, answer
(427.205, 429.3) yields 4.84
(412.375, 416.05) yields 4.47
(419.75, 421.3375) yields 4.99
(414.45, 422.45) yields 4.67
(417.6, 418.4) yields 5.21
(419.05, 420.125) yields 4.92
